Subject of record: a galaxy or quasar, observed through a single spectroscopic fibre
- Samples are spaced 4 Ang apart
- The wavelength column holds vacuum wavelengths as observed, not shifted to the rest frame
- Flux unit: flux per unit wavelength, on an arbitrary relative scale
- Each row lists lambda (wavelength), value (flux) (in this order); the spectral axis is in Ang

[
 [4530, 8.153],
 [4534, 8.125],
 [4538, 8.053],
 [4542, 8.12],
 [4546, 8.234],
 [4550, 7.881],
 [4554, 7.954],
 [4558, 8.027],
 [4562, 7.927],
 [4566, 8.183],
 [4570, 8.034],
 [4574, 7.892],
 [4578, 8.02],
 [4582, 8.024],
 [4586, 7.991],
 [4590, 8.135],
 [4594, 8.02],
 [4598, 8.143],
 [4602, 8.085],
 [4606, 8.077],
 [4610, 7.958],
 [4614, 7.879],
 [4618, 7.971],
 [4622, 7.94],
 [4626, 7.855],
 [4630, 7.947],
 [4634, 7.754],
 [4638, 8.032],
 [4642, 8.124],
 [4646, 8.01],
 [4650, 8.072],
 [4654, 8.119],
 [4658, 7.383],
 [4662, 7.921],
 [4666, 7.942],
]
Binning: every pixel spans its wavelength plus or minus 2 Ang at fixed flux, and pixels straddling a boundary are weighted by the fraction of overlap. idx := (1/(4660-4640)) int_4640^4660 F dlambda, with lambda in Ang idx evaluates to 7.94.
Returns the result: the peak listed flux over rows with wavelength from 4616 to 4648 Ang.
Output 8.124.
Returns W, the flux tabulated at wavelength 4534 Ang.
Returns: 8.125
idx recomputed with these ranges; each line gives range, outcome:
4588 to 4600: 8.1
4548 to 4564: 7.95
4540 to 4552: 8.08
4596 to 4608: 8.1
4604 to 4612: 8.02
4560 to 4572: 8.05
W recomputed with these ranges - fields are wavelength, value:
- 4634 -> 7.754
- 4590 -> 8.135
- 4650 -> 8.072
